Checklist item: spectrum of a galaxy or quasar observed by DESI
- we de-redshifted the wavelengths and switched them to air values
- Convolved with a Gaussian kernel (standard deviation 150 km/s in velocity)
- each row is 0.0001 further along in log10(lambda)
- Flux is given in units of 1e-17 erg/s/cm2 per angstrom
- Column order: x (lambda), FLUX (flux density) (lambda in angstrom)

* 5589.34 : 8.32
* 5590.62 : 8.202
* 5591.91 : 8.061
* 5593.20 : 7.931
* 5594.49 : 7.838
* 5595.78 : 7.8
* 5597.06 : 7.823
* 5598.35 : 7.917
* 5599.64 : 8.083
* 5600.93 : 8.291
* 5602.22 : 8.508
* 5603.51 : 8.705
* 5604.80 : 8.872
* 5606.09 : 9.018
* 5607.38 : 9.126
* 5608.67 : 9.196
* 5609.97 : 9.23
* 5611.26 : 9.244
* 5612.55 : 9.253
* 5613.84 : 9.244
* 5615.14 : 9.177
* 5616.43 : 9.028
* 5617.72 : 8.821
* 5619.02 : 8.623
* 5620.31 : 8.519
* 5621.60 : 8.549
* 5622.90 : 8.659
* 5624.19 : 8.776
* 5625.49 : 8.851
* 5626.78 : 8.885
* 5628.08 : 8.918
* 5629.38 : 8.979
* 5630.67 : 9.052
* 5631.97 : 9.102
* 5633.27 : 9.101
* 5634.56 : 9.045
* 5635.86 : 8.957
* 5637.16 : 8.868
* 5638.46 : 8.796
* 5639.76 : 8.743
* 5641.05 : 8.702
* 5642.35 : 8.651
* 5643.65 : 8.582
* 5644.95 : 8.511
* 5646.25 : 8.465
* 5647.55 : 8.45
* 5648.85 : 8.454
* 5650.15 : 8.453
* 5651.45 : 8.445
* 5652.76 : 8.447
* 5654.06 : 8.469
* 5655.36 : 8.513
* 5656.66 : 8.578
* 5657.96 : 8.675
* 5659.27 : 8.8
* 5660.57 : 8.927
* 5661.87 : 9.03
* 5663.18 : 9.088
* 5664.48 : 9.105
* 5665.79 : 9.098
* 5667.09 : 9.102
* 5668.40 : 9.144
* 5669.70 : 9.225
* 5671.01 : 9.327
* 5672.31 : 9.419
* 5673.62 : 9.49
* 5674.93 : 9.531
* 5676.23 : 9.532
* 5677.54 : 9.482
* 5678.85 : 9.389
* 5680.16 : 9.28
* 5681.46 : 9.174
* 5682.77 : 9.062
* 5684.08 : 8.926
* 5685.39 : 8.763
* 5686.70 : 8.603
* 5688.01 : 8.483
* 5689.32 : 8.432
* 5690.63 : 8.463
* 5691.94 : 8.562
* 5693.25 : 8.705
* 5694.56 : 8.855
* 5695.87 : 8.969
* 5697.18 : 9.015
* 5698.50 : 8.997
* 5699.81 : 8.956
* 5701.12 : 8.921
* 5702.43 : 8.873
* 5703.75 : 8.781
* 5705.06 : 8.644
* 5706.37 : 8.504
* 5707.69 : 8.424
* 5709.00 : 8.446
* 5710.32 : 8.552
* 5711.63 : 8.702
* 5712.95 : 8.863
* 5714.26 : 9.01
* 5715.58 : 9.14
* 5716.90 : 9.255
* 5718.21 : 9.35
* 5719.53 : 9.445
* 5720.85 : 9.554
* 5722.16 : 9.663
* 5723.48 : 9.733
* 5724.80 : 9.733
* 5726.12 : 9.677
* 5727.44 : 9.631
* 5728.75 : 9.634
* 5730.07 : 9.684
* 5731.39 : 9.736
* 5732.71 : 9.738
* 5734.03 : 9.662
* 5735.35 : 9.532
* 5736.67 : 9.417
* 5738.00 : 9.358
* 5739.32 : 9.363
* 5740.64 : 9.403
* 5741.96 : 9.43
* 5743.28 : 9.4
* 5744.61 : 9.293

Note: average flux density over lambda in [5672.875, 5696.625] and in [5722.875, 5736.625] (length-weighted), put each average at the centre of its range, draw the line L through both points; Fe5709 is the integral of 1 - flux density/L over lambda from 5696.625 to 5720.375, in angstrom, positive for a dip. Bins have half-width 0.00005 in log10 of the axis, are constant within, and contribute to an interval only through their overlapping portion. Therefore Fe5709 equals 1.2 angstrom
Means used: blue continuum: 8.98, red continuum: 9.67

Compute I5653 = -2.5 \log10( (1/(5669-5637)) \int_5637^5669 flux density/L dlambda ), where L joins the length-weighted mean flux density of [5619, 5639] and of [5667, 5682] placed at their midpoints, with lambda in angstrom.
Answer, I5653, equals 0.05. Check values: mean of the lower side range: 8.86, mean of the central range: 8.72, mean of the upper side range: 9.35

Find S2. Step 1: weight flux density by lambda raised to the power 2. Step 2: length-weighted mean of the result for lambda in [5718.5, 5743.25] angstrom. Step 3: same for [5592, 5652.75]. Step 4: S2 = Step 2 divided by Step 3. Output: 1.14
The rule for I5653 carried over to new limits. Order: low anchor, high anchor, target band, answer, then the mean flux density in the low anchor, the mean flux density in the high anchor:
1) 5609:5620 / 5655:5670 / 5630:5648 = 0.03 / 9.06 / 8.94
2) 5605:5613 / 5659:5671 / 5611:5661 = 0.04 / 9.16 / 9.08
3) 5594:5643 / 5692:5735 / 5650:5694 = 0.01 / 8.77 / 9.15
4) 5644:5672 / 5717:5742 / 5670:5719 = 0.03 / 8.78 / 9.56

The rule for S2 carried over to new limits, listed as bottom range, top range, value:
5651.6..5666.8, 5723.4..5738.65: 1.12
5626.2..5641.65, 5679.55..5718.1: 1.01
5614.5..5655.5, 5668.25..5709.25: 1.04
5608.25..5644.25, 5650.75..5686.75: 1.03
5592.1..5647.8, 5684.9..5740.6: 1.08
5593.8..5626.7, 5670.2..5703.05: 1.06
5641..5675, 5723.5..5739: 1.12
